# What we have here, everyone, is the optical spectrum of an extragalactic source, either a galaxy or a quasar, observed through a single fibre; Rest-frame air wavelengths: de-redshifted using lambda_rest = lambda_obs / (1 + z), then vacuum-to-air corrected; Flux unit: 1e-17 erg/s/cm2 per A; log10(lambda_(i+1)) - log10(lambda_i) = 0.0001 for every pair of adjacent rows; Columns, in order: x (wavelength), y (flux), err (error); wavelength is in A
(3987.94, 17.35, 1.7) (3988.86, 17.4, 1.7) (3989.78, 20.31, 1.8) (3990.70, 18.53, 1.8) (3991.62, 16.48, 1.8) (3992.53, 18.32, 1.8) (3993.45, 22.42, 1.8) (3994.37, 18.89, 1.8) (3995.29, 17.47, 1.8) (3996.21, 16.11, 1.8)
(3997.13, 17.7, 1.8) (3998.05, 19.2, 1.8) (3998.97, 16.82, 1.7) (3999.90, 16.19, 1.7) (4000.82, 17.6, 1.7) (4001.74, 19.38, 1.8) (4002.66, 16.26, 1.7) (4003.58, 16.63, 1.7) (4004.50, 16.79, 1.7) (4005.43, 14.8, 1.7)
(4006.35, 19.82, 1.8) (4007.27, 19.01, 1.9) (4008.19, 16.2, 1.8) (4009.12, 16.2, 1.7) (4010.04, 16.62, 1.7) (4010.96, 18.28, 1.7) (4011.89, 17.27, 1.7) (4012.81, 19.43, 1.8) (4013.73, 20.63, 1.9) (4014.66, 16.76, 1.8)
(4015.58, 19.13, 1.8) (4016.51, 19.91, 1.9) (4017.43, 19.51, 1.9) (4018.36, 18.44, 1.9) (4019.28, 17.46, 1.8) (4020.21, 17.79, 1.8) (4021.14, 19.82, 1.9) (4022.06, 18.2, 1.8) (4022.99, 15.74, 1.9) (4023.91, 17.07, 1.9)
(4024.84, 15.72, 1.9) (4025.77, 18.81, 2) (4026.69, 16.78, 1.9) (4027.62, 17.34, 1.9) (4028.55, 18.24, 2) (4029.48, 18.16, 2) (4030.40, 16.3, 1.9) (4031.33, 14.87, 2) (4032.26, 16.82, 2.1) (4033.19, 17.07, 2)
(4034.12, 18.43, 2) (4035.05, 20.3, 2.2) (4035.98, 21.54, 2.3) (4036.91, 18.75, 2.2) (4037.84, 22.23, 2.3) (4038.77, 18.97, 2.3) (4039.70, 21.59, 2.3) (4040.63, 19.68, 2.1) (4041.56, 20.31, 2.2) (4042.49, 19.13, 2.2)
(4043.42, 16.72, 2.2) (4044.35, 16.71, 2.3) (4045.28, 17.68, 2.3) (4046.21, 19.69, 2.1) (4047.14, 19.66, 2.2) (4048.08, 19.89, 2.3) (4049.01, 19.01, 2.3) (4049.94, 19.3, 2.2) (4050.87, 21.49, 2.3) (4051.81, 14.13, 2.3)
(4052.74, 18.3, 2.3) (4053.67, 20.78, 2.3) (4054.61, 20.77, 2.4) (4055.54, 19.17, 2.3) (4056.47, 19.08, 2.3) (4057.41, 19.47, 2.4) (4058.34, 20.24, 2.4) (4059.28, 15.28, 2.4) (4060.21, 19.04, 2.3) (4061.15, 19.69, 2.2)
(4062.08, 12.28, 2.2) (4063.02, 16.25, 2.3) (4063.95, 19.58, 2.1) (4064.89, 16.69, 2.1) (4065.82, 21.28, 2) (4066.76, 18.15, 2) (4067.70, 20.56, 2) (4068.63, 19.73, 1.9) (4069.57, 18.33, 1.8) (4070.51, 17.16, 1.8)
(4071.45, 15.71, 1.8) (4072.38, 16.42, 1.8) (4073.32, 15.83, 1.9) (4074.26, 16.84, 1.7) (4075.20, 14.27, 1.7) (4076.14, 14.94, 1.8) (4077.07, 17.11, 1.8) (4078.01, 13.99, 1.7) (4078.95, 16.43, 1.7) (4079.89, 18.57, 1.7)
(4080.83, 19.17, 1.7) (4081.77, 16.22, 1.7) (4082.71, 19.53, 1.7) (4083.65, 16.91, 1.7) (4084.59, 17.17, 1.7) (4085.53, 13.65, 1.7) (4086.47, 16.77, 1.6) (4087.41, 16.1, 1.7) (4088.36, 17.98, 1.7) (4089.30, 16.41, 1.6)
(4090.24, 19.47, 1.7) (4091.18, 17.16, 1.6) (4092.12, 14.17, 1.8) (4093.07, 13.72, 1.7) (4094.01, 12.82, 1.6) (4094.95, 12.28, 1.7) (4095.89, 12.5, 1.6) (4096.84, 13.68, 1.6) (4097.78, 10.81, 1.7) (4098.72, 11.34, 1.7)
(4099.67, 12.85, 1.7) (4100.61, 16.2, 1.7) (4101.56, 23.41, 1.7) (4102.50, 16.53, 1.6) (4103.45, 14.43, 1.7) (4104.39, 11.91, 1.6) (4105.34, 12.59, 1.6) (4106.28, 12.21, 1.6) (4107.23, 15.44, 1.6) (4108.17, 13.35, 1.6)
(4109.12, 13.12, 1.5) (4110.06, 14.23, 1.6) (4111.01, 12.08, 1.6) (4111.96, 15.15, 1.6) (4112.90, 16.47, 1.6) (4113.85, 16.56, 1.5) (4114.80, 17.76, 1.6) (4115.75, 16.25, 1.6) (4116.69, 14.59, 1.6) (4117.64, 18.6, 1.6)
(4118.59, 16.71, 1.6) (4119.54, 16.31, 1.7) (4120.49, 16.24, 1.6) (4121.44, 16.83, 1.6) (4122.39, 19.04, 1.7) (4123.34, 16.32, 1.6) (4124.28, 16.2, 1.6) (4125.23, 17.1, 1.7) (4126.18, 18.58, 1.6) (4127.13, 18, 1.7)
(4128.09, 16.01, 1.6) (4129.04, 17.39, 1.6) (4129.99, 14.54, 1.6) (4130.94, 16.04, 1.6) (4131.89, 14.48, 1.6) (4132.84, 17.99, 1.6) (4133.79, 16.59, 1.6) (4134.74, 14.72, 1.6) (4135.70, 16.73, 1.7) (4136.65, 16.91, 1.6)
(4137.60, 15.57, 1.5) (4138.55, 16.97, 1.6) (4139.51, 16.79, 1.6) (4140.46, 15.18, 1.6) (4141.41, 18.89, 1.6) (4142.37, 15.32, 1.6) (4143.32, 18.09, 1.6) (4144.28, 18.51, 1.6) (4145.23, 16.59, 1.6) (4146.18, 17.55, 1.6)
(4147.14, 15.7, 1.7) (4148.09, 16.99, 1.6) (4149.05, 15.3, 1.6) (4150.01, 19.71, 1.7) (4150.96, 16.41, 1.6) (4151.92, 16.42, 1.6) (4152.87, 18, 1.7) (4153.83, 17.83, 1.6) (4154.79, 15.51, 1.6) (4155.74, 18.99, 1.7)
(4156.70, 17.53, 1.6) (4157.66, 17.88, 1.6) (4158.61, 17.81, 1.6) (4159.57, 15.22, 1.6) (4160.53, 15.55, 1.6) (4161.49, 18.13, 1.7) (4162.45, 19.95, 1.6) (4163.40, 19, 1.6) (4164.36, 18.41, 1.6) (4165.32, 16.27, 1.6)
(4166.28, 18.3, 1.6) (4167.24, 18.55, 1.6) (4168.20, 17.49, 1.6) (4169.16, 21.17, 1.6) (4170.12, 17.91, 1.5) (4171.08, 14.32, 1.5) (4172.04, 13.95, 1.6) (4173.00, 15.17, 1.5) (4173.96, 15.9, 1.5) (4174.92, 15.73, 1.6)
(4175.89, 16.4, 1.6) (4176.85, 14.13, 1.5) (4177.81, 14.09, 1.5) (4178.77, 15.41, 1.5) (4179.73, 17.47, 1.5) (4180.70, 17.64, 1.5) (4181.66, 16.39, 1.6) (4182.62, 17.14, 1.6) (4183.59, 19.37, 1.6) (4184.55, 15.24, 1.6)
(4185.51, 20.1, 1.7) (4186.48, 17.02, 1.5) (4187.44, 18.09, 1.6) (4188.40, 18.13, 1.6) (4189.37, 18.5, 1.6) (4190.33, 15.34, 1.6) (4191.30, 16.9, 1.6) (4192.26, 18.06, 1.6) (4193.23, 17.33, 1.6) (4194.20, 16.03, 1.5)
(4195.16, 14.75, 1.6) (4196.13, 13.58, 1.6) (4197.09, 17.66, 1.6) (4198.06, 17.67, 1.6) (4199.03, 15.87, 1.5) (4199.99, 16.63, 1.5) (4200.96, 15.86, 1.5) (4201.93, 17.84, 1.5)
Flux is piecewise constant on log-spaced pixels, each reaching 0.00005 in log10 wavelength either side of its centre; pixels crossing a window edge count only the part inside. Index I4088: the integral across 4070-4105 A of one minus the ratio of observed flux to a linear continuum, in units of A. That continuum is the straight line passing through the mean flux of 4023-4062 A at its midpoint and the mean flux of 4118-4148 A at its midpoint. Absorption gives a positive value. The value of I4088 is 3.90 A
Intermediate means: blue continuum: 18.5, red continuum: 16.7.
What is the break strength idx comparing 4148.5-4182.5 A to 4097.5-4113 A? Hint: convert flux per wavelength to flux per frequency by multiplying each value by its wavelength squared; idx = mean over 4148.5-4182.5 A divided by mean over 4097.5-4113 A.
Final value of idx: 1.23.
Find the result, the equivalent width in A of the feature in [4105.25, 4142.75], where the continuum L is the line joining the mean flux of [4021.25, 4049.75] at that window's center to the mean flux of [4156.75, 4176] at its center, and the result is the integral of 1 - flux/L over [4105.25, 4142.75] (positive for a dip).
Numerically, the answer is 3.3 A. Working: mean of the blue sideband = 18.4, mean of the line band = 16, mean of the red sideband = 17.2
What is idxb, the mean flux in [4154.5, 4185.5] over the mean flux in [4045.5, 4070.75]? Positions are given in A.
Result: 0.91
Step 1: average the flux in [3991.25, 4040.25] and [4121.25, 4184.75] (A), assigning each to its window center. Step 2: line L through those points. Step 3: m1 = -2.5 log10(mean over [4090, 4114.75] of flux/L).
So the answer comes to 0.20 mag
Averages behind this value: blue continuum 18.1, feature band 14.4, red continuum 16.9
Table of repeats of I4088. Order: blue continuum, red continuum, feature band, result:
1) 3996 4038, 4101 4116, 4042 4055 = -1.47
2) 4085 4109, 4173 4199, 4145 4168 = -2.02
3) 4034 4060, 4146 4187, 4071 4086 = 1.79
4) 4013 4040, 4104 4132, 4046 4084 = -1.59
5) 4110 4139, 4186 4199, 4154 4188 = -0.80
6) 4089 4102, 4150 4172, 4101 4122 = -0.12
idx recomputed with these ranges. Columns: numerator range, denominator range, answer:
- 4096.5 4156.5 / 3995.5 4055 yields 0.93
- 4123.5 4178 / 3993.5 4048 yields 0.99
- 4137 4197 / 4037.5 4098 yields 1.02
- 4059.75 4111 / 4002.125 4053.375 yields 0.90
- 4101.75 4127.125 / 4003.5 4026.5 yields 0.92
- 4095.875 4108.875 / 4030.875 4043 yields 0.76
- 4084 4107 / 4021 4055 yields 0.82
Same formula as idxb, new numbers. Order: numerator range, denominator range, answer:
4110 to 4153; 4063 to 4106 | 1.03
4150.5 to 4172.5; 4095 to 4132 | 1.13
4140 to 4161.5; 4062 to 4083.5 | 0.99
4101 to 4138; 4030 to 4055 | 0.85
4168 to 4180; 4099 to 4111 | 1.10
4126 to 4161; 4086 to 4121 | 1.11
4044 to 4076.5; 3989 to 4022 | 1.00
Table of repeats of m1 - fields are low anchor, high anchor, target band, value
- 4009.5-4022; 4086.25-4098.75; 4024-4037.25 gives 0.00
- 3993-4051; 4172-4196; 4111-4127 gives 0.04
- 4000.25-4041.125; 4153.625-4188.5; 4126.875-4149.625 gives 0.05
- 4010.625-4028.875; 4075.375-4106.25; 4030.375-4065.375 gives -0.10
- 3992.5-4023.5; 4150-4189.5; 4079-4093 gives 0.04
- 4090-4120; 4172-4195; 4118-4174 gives -0.08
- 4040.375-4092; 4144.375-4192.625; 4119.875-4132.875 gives 0.04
